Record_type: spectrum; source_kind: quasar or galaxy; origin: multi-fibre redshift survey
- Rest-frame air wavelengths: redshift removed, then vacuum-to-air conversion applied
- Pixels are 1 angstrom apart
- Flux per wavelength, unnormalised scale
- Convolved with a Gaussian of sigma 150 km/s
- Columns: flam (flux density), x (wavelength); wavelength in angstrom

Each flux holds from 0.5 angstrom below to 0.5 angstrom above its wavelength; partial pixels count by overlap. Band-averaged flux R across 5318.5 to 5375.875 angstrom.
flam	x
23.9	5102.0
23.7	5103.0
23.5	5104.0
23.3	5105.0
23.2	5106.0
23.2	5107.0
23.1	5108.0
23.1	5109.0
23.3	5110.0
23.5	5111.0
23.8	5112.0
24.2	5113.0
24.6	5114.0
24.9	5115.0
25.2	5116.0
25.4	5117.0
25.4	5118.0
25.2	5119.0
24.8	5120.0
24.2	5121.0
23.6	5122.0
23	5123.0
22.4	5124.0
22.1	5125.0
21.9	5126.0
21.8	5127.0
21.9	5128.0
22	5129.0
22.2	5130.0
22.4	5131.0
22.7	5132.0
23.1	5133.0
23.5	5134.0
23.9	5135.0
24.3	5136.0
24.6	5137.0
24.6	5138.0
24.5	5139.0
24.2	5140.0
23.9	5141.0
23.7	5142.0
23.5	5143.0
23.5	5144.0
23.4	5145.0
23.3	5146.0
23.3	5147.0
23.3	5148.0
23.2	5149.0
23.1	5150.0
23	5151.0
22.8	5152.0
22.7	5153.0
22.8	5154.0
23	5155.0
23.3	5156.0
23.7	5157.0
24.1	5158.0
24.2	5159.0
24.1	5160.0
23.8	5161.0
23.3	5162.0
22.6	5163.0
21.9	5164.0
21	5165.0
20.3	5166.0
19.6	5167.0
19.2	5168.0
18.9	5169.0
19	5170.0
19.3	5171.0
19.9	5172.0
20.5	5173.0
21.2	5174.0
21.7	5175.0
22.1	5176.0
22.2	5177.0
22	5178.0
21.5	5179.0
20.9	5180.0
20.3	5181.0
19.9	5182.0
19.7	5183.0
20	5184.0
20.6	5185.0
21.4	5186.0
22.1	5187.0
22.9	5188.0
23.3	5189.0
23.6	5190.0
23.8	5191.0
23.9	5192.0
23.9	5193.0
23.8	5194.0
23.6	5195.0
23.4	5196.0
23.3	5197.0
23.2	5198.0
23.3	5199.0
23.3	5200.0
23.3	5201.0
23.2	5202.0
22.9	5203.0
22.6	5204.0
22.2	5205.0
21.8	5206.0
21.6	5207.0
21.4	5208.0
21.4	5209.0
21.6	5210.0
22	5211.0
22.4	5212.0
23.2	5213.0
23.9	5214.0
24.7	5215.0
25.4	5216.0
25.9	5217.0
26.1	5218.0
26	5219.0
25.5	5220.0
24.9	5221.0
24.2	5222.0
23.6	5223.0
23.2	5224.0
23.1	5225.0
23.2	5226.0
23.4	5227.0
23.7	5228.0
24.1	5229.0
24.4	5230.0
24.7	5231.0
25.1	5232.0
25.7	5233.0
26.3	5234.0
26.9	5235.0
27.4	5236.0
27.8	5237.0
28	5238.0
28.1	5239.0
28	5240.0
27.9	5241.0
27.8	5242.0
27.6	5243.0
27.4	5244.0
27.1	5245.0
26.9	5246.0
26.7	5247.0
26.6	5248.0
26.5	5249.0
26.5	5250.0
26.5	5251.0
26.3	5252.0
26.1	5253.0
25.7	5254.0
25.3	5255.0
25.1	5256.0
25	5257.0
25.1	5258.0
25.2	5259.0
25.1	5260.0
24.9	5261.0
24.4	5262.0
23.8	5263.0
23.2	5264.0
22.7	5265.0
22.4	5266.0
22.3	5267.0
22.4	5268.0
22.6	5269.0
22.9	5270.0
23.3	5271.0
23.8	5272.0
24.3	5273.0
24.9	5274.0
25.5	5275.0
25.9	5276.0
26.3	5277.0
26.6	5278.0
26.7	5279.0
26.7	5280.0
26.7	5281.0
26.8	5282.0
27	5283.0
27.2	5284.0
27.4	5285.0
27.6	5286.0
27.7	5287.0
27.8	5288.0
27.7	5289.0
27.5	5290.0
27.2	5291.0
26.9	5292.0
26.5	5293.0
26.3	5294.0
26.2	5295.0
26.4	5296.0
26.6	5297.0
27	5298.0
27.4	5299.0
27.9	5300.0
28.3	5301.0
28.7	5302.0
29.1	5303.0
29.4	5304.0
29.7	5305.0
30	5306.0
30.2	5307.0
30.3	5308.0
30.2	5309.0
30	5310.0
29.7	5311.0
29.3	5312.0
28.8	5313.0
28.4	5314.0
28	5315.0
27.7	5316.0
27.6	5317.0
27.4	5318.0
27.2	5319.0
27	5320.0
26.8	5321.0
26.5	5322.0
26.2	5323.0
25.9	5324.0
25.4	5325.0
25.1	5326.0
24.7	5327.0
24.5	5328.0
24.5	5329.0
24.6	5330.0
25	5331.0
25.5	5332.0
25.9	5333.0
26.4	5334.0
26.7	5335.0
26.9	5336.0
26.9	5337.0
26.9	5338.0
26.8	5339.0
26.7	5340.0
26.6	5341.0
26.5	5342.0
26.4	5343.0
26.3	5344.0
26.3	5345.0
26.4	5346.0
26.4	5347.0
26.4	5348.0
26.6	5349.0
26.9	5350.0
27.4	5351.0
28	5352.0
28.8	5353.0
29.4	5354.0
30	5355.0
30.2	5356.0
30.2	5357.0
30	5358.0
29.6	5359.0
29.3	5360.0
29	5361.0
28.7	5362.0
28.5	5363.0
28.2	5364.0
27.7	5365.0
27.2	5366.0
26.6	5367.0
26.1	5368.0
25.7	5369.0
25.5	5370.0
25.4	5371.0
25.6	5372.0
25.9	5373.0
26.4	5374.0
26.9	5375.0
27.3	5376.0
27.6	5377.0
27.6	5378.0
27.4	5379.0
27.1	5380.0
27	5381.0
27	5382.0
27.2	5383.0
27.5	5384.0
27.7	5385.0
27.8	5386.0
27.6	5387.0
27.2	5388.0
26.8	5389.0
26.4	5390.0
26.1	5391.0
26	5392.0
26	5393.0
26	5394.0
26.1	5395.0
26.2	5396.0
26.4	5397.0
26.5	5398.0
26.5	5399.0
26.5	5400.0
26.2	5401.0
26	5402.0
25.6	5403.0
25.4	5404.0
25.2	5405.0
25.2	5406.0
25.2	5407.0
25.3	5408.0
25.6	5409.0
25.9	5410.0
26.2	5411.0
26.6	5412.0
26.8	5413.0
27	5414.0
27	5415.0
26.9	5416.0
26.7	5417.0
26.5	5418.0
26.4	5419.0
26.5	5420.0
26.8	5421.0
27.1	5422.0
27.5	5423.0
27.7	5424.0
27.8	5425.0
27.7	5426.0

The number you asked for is 26.9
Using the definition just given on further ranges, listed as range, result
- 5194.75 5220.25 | 23.3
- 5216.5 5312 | 26.2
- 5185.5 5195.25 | 23.2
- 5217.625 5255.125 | 25.9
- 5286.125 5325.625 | 27.9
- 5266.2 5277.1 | 23.9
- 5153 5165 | 23.2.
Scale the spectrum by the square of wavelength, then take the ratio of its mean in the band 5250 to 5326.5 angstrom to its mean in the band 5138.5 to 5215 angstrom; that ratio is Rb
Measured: 1.2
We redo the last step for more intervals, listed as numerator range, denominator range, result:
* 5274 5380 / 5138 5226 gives 1.27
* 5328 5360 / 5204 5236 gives 1.19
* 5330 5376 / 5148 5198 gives 1.32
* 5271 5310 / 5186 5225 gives 1.21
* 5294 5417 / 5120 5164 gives 1.26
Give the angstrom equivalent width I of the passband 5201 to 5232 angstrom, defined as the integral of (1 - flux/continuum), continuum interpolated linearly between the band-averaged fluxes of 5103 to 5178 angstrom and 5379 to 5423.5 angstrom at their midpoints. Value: 0.5 angstrom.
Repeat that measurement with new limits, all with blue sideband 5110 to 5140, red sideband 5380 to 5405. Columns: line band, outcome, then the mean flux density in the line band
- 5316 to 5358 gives -1.3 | 26.8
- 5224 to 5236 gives 0.1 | 24.7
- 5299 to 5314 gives -2.2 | 29.3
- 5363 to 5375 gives -0.1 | 26.5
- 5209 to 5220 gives 0.3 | 24.1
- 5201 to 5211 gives 1.0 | 22.1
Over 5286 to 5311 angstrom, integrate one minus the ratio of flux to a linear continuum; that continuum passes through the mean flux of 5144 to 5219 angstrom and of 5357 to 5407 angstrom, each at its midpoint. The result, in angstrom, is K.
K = -3.1 angstrom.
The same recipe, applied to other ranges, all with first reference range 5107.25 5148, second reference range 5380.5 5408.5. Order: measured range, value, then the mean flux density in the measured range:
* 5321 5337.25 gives 0.0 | 25.7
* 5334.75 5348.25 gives -0.4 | 26.6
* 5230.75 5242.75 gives -1.1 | 27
